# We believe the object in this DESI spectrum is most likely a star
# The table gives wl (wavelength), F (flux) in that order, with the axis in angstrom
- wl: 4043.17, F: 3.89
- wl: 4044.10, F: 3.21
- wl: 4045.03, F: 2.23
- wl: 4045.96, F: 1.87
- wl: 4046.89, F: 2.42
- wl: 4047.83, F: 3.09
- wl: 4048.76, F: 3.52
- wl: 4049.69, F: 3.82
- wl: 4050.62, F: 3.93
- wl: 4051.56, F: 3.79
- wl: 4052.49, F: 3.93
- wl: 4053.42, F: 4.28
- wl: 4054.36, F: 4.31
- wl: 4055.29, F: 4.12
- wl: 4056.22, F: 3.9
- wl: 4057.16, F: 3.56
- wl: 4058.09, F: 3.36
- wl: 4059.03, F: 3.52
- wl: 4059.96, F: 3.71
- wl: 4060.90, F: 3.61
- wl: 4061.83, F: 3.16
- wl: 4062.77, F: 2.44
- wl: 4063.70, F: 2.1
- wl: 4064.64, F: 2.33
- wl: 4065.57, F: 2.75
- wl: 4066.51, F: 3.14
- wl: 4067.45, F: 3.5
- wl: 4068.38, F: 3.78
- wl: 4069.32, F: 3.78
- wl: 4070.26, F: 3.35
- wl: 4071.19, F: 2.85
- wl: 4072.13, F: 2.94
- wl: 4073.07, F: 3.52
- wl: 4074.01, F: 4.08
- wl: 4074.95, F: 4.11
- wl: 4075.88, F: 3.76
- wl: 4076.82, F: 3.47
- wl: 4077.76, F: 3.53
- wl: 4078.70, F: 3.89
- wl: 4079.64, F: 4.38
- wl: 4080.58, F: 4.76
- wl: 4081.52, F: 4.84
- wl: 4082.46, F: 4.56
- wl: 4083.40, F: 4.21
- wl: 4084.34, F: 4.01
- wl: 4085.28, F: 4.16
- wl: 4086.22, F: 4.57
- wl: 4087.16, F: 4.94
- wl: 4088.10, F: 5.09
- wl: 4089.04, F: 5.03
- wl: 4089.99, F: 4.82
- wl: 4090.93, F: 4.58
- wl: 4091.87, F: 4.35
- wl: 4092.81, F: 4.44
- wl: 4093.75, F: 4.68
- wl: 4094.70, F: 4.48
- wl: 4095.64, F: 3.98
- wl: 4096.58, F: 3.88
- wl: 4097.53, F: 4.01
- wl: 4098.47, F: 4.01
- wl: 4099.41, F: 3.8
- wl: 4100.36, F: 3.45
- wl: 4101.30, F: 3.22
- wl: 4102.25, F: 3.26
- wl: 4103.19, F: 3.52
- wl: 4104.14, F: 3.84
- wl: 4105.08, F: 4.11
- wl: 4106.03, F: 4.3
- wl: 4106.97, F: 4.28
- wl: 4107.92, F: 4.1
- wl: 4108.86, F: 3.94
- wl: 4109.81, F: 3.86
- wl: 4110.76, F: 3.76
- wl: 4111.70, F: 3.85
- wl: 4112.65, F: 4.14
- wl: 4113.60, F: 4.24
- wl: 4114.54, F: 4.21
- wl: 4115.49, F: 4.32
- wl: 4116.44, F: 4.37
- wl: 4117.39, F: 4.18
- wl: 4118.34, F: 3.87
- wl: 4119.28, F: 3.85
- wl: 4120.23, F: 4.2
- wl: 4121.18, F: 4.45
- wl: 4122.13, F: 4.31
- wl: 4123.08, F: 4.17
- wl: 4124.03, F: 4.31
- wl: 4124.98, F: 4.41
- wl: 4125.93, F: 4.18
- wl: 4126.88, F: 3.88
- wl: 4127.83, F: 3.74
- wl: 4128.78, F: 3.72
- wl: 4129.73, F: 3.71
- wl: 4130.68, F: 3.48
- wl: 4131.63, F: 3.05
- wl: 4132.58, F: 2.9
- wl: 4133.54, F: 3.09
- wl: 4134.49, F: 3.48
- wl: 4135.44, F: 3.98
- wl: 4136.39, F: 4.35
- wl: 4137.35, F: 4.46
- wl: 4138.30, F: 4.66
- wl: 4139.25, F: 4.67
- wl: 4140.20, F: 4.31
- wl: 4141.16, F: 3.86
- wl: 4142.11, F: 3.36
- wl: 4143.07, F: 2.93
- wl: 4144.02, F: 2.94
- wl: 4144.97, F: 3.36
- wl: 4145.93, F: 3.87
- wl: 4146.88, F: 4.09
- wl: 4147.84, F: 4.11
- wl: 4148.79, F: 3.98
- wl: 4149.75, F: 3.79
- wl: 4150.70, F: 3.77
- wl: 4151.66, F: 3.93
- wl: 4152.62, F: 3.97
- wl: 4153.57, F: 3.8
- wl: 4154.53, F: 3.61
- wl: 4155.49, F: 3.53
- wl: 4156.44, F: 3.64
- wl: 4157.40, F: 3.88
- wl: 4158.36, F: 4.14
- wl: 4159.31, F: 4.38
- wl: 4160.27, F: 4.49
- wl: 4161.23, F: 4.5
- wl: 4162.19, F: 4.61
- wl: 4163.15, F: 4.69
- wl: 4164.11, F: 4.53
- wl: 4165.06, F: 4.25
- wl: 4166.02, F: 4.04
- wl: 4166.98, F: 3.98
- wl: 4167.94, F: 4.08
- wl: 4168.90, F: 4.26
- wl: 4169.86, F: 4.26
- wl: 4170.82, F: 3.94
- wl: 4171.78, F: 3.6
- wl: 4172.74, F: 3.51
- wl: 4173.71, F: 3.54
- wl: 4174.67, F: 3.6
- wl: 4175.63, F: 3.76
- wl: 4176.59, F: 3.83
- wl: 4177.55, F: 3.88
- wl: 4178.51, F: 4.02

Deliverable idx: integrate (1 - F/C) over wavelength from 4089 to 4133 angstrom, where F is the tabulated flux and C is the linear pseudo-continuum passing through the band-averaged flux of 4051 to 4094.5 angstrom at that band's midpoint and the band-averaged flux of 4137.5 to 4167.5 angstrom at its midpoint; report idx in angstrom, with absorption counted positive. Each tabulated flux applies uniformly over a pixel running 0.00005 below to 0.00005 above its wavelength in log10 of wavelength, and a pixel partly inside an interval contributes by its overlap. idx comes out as -0.96 angstrom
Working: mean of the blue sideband 3.87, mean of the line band 4.02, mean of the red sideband 4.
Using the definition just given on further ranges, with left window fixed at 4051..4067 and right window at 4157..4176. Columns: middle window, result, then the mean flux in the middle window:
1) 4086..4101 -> -3.0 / 4.37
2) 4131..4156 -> 1.2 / 3.76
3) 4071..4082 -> -1.1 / 3.87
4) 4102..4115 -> -0.8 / 3.97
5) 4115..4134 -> -0.4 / 3.91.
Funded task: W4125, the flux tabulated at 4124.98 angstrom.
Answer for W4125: 4.41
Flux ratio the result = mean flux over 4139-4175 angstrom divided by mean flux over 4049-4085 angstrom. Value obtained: 1.1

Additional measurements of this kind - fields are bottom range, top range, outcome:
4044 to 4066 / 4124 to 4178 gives 1.19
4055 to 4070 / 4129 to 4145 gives 1.12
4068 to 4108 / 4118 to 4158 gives 0.95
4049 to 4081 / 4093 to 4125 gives 1.13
